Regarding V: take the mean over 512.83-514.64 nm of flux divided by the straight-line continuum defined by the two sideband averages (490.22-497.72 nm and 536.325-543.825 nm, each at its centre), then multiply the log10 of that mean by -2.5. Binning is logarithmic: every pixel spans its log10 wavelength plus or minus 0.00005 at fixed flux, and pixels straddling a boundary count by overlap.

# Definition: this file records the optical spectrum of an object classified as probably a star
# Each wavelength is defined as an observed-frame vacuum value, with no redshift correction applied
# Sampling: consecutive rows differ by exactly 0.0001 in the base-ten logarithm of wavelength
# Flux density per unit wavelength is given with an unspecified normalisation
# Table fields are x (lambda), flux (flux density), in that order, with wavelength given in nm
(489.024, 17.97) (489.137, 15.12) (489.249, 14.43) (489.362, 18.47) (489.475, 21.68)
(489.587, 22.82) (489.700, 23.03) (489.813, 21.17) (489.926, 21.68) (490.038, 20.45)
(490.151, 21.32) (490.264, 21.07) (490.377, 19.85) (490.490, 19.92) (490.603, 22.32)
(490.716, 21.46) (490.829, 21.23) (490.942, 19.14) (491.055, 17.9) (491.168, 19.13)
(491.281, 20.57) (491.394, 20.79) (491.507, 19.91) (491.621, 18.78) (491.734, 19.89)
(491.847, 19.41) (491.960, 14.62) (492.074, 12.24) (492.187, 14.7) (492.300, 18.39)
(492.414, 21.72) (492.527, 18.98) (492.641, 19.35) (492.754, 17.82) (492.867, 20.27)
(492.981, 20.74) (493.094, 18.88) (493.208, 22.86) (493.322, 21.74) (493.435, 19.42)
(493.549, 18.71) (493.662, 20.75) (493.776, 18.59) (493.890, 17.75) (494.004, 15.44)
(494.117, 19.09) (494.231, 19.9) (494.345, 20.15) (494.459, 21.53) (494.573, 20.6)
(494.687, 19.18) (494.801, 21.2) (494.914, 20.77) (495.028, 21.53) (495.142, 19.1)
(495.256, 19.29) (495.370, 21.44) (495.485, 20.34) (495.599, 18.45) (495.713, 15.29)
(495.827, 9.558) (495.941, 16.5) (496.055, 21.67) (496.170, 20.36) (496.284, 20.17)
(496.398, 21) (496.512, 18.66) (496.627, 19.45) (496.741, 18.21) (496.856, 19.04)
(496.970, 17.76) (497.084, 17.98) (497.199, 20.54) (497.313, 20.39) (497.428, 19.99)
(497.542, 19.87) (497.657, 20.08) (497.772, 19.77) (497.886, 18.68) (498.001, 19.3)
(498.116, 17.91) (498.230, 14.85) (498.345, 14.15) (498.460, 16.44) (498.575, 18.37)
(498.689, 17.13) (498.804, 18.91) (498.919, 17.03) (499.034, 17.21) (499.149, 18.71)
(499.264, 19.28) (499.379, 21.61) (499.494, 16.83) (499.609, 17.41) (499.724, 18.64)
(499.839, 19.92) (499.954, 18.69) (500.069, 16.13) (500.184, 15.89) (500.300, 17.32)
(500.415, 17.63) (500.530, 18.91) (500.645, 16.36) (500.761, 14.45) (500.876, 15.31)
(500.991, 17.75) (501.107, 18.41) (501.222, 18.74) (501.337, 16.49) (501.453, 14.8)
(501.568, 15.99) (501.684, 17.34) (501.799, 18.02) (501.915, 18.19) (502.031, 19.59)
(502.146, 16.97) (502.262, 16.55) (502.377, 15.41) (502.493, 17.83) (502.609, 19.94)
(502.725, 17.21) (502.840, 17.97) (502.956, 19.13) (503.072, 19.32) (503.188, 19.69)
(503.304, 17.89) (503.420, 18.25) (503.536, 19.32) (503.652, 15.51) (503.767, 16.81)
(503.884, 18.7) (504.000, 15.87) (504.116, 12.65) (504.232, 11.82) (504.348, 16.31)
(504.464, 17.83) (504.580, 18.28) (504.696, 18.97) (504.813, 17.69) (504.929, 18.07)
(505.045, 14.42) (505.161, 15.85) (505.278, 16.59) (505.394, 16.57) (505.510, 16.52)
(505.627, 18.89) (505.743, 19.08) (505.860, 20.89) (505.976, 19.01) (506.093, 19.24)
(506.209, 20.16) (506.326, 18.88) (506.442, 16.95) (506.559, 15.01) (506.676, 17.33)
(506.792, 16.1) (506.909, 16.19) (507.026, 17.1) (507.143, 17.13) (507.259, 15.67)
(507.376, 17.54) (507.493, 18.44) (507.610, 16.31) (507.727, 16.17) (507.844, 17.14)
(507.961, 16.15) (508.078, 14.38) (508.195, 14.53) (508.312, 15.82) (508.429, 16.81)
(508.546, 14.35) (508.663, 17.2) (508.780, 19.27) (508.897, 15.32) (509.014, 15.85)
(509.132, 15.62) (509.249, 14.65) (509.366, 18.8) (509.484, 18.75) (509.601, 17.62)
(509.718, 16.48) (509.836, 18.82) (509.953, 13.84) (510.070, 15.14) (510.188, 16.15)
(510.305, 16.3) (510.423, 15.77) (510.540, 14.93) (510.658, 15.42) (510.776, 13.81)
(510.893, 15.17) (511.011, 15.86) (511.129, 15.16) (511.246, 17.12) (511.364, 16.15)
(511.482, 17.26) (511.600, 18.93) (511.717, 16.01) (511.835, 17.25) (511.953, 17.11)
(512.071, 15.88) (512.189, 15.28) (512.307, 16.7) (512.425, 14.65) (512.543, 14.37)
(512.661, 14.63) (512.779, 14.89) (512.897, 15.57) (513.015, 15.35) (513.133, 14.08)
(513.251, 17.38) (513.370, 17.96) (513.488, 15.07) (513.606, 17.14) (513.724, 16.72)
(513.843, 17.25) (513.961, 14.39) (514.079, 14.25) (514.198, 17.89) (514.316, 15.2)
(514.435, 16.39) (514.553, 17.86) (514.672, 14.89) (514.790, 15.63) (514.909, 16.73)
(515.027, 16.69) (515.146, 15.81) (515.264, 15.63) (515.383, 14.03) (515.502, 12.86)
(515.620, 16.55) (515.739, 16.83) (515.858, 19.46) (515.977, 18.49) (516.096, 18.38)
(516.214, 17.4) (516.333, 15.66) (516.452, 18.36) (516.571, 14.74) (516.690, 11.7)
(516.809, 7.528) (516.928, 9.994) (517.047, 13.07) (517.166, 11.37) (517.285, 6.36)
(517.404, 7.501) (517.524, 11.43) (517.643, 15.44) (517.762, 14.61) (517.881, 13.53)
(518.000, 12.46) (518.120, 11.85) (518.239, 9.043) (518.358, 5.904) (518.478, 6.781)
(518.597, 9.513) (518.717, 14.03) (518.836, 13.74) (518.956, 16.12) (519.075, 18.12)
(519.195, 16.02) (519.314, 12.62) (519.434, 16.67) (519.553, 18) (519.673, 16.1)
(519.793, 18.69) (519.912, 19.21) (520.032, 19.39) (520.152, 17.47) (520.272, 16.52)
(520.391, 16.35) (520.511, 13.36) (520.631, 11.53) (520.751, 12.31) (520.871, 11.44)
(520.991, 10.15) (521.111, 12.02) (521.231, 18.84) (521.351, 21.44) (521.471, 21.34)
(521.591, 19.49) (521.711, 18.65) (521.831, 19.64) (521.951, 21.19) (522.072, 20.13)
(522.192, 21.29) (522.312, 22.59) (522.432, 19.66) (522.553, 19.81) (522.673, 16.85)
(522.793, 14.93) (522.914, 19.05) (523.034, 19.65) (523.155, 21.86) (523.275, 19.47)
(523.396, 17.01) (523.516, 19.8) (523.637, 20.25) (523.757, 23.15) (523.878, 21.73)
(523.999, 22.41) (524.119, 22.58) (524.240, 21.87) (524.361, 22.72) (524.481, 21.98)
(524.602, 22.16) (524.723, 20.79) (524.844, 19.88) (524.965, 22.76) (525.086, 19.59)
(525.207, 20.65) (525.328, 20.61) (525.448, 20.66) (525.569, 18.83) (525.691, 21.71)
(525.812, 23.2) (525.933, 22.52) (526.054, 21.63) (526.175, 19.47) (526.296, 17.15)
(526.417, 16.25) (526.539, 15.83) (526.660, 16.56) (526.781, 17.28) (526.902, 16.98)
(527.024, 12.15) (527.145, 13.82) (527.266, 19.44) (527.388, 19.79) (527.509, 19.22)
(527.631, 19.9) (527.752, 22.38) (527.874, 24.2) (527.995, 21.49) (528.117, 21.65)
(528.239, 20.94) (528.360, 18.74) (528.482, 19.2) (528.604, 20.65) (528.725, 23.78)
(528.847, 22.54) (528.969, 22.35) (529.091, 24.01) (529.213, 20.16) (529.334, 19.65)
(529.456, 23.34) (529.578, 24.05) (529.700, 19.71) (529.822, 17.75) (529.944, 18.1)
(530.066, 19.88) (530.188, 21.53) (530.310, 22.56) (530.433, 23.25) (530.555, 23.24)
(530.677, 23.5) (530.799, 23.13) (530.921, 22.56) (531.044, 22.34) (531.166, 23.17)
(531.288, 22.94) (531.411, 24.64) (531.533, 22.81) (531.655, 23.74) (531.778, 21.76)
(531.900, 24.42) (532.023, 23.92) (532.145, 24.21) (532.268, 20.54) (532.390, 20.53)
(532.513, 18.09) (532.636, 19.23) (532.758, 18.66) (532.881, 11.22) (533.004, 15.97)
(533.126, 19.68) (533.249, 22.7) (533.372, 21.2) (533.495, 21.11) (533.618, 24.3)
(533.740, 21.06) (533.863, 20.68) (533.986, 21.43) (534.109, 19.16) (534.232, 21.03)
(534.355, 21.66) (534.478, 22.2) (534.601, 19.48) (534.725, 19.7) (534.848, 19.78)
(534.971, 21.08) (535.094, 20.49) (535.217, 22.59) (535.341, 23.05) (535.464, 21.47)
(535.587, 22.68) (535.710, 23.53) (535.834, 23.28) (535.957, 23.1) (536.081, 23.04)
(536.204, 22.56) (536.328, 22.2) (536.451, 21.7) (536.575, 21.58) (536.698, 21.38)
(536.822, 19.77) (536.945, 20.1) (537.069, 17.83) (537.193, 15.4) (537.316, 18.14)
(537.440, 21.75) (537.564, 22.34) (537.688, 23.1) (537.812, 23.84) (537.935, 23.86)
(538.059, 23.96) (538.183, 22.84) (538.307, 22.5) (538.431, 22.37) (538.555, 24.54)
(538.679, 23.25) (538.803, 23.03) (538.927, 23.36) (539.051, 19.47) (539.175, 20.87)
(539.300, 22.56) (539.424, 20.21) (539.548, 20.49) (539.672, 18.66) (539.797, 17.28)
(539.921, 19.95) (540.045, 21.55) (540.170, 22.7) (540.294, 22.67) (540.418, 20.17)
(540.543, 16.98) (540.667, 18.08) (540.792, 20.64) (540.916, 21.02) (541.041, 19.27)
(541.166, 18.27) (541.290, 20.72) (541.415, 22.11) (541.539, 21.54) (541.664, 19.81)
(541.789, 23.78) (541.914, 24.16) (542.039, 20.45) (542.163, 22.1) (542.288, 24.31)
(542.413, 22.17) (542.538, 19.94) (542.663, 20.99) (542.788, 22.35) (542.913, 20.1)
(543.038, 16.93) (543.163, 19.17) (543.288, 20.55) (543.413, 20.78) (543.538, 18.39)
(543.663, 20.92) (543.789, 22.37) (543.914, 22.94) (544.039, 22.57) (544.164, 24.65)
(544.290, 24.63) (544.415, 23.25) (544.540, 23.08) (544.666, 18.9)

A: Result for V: 0.23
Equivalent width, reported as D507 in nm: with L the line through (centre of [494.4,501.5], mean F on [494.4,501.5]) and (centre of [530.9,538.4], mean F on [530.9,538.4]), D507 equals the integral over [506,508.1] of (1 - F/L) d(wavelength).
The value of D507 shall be 0.22 nm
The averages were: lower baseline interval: 18.4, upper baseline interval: 21.4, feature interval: 17.1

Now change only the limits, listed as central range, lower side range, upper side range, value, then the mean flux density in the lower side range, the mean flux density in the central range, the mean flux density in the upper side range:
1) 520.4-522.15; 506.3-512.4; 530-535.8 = 0.22 nm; 16.4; 16.6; 21.4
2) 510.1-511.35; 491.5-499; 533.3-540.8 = 0.26 nm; 18.8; 15.6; 21.3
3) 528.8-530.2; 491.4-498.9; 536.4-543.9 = -0.04 nm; 18.9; 21.1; 21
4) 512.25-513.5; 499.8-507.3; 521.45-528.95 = 0.20 nm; 17.3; 15.5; 20.1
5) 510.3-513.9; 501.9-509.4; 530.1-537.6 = 0.42 nm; 17.1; 16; 21.3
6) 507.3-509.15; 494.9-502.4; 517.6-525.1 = 0.15 nm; 18.1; 16.3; 17.4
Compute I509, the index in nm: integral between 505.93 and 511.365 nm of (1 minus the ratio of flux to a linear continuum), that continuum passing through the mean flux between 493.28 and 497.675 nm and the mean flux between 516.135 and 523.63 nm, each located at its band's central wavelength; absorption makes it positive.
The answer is 0.23 nm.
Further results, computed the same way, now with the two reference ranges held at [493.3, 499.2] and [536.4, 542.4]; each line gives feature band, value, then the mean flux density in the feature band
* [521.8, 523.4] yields 0.05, 19.6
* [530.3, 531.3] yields -0.11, 23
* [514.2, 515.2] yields 0.18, 16.3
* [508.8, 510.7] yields 0.32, 16.3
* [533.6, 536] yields -0.07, 21.5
